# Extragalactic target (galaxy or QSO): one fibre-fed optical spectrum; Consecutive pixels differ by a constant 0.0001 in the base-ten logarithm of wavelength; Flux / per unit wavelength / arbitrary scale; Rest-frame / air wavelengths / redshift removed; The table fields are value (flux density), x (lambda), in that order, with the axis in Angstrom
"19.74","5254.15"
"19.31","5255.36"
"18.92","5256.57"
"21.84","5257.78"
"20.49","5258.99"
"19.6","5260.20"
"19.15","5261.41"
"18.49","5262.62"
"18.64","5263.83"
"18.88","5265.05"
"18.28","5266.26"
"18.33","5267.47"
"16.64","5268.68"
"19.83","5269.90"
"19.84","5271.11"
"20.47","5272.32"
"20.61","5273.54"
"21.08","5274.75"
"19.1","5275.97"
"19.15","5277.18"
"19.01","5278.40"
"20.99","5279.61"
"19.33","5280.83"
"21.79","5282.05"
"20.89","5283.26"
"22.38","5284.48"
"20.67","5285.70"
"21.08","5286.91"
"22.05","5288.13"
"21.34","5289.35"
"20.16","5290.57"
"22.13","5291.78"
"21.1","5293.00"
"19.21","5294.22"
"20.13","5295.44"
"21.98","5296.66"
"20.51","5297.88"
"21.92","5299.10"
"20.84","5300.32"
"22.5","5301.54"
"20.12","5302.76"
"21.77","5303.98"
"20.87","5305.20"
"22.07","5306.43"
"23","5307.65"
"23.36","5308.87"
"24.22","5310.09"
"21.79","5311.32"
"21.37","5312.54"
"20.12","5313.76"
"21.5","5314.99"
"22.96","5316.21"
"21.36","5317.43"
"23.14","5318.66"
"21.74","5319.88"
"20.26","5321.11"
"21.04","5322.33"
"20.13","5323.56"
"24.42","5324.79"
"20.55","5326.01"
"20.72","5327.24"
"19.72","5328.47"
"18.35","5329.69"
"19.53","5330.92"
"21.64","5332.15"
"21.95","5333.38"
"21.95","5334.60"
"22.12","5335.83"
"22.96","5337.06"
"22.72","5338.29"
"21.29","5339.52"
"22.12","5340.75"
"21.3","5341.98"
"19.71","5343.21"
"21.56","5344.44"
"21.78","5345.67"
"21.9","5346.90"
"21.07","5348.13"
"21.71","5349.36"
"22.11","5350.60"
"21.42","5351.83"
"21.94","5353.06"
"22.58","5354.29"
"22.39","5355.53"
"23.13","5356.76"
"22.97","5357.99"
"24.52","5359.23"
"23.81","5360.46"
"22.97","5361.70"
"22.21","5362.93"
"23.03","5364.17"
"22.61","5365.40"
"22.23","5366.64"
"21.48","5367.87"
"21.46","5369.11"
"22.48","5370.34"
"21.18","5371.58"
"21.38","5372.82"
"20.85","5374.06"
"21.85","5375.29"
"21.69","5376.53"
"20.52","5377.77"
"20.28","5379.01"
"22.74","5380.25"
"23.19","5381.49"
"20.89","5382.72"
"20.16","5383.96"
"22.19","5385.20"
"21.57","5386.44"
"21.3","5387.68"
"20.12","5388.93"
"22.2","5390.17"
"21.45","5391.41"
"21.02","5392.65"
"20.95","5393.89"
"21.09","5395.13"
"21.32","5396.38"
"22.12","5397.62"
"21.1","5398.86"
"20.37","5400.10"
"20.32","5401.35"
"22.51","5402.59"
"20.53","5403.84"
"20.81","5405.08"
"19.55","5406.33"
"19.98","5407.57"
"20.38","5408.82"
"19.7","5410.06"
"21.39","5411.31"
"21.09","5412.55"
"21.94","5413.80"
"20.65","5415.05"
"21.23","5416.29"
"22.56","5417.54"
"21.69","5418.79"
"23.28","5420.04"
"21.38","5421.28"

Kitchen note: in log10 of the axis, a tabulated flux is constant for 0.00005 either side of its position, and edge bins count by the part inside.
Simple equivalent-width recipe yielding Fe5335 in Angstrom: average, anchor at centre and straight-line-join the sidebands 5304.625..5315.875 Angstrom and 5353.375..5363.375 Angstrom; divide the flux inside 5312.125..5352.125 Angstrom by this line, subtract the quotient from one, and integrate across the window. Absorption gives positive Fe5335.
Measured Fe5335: 2.0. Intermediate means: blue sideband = 22.1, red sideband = 23.1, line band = 21.4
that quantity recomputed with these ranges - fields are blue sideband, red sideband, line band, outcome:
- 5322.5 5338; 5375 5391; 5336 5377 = -1.5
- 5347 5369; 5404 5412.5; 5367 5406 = -0.1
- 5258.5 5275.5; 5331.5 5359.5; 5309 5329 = -0.5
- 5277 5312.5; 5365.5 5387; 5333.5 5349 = -0.2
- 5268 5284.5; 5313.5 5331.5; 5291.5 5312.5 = -1.0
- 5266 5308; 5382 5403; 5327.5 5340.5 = -0.2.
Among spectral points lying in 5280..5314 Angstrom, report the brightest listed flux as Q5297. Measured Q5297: 24.22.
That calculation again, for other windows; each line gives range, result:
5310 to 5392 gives 24.52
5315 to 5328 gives 24.42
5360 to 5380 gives 23.81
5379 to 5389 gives 23.19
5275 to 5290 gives 22.38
